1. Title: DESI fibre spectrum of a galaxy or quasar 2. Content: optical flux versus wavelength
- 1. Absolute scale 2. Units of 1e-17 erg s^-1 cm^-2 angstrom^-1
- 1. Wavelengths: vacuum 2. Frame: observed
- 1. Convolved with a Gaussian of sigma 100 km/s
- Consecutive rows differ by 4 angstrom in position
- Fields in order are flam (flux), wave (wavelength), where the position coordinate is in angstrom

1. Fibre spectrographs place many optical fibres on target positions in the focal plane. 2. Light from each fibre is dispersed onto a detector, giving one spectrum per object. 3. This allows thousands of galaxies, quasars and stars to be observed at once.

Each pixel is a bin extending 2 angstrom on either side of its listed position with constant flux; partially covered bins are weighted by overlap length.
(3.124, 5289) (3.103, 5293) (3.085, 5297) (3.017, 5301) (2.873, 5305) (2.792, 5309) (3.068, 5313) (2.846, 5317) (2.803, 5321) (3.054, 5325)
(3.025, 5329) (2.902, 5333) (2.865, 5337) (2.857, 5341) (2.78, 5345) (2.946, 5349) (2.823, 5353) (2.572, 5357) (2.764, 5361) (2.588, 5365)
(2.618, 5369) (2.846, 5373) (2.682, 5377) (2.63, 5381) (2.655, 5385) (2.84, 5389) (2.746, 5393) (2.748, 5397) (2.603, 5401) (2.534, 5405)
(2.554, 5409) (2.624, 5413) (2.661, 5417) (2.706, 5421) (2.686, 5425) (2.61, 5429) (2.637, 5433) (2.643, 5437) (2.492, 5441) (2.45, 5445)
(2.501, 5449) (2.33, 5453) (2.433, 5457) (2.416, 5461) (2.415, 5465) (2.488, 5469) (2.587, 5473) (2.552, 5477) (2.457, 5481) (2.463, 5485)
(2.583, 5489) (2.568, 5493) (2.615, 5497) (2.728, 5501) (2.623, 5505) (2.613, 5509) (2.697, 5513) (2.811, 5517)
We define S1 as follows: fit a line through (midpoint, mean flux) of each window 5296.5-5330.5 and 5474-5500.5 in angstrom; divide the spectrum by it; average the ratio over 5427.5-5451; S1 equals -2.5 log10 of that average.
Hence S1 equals 0.04 mag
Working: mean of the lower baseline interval 2.94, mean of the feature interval 2.55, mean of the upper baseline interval 2.55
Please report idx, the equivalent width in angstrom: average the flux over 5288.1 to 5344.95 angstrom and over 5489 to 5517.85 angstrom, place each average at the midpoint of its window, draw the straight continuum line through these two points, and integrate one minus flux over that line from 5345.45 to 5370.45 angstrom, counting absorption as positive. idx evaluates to 1.4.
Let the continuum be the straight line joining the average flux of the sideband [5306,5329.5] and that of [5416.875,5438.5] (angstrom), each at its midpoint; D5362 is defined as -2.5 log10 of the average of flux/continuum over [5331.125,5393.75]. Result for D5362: 0.02 mag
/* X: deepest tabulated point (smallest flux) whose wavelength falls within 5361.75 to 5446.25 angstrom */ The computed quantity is 2.45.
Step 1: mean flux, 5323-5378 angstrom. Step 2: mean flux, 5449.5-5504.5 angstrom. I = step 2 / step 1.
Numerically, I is 0.89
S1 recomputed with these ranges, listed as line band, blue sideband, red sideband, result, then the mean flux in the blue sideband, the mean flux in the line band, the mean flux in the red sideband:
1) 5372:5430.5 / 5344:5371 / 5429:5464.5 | -0.03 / 2.73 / 2.67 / 2.49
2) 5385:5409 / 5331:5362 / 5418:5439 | 0.02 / 2.82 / 2.68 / 2.66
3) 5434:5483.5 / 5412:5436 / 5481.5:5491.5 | 0.04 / 2.65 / 2.48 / 2.52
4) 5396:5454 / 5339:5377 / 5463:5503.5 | 0.02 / 2.75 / 2.59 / 2.55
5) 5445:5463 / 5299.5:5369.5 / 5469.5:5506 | 0.09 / 2.85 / 2.42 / 2.57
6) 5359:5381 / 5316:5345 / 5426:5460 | 0.03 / 2.9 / 2.69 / 2.51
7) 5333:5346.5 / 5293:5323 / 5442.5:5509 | 0.00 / 2.94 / 2.85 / 2.52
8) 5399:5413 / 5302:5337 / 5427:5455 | 0.03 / 2.92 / 2.57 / 2.52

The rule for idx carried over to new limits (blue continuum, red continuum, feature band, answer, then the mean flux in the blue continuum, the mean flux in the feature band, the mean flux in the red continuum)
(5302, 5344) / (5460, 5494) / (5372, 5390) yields 0.2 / 2.91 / 2.72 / 2.5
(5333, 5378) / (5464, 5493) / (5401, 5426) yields 0.2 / 2.77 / 2.62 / 2.51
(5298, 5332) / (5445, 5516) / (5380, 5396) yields 0.2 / 2.94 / 2.73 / 2.54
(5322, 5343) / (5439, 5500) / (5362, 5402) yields 1.1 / 2.93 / 2.7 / 2.49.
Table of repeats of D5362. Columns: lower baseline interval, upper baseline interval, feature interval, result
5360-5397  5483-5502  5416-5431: 0.00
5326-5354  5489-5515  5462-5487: 0.08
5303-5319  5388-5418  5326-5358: -0.02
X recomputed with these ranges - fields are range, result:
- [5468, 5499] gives 2.457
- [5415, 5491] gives 2.33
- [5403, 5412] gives 2.534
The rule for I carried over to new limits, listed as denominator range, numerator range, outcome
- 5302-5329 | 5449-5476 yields 0.84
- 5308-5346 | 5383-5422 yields 0.92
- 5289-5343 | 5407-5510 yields 0.87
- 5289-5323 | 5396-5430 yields 0.89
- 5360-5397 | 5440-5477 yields 0.91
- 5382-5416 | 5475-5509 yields 0.97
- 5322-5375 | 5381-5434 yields 0.94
